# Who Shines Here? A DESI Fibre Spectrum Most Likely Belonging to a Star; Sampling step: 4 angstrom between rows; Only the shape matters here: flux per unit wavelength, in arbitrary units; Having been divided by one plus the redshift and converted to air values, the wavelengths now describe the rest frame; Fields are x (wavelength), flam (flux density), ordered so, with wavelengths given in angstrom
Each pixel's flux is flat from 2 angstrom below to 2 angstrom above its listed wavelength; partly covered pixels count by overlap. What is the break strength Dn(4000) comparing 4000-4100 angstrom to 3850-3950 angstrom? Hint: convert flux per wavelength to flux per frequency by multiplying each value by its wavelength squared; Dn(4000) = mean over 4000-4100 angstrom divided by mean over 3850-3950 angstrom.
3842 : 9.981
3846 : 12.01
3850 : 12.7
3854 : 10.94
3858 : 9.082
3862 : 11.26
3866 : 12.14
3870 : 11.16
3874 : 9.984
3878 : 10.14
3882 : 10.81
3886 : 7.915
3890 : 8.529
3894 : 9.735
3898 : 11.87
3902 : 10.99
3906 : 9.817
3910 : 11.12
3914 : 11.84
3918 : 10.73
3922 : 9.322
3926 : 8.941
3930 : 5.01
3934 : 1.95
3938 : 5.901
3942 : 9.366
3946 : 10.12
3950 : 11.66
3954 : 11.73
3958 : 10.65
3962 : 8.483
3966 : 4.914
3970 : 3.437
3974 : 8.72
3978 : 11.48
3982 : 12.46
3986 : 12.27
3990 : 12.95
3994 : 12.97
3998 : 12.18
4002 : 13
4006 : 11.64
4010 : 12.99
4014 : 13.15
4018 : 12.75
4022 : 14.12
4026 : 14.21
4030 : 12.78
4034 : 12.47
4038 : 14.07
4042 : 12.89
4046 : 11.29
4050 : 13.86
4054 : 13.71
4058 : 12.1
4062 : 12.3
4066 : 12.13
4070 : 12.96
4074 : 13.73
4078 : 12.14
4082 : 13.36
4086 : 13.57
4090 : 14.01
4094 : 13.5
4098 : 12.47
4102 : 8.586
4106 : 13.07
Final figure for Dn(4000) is 1.5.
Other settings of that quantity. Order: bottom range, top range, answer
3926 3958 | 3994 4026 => 1.63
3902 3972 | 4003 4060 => 1.59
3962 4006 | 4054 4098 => 1.31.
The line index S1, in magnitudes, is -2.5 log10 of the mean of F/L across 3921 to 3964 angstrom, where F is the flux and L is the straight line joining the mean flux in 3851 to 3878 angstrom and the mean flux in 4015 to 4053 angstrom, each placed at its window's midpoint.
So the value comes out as 0.37 mag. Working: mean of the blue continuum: 10.8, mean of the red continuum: 13.2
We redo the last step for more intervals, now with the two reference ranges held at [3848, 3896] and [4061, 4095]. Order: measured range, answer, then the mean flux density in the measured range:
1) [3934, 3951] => 0.34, 8.26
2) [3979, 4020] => -0.05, 12.6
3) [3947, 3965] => 0.12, 10.3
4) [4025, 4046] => -0.04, 13.1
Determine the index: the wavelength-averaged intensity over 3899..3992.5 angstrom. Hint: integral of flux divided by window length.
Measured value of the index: 9.35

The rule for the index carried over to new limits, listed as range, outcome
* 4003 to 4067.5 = 12.9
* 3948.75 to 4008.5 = 10.6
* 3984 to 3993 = 12.6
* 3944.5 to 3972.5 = 8.69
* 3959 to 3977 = 6.91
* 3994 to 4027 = 13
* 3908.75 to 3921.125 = 11.1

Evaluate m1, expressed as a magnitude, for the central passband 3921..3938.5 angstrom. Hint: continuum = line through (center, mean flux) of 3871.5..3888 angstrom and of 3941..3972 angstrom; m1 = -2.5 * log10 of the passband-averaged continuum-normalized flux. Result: 0.44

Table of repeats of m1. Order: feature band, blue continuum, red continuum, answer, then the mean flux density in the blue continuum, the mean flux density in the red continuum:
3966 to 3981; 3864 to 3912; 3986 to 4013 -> 0.48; 10.4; 12.6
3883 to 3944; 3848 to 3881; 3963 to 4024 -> 0.23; 10.9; 11.2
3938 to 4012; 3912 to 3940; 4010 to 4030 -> 0.02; 7.67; 13.4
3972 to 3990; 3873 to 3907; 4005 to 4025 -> 0.07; 9.98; 13.1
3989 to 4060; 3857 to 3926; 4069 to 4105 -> -0.09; 10.4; 12.7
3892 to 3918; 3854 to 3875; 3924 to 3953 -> -0.20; 10.8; 7.71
